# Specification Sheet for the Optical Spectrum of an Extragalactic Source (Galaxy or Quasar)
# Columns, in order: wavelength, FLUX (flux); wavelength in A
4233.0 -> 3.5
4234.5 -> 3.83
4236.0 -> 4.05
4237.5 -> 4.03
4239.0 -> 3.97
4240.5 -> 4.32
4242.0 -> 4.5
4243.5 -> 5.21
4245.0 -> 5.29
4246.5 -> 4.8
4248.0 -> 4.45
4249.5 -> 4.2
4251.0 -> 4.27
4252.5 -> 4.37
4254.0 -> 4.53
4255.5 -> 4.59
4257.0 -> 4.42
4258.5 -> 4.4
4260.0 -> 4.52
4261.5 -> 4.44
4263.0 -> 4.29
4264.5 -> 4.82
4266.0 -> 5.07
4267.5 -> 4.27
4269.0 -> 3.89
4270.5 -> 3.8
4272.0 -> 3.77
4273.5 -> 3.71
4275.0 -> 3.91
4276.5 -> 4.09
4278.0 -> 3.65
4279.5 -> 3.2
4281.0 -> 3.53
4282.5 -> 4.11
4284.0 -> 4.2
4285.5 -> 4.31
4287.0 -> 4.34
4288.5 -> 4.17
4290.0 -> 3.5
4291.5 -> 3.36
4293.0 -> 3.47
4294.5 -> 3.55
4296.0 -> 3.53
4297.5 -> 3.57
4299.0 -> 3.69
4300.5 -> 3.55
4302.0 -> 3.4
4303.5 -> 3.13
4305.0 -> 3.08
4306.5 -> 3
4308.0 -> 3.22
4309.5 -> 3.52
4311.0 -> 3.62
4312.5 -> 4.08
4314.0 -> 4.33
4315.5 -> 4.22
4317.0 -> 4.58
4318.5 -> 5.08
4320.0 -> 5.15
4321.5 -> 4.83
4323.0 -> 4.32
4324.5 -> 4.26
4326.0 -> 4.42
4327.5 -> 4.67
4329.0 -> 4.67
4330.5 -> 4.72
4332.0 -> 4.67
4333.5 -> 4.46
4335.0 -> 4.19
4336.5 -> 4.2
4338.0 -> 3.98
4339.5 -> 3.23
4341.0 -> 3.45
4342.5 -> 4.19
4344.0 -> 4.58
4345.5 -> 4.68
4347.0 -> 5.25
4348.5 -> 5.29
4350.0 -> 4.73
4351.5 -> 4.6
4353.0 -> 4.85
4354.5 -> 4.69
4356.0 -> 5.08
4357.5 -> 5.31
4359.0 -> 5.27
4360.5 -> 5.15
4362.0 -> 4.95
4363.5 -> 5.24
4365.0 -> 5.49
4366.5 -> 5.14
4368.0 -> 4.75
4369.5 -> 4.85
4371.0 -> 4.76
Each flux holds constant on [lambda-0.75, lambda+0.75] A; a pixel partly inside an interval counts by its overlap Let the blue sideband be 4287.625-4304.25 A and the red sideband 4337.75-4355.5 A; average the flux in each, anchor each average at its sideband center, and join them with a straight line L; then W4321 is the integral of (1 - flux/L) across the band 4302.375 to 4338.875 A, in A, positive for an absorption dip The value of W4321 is -1.5 A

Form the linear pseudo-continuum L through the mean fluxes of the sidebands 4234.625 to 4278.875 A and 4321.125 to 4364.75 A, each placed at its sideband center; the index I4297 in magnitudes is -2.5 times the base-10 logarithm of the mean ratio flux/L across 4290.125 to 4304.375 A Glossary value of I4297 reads 0.27 mag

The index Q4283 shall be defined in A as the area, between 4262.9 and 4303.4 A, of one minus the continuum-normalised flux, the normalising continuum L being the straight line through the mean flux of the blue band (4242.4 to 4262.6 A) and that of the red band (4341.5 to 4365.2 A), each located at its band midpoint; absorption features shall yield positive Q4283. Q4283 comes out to 7.1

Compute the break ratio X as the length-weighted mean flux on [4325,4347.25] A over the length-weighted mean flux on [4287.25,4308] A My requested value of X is 1.2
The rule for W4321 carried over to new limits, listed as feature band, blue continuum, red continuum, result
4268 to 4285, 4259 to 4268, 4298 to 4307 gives 1.35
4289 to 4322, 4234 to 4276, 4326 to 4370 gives 5.47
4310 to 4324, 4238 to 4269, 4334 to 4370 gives 0.59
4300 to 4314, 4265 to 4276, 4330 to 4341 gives 2.27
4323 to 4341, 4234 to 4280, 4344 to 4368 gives 2.09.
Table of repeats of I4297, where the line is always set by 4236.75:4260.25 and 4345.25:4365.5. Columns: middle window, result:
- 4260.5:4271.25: 0.051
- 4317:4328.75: 0.047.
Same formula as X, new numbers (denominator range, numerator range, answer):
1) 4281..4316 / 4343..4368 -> 1.36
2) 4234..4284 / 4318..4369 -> 1.10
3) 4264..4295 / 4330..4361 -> 1.17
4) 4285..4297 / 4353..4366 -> 1.36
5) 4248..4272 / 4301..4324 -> 0.91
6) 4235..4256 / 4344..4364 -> 1.12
